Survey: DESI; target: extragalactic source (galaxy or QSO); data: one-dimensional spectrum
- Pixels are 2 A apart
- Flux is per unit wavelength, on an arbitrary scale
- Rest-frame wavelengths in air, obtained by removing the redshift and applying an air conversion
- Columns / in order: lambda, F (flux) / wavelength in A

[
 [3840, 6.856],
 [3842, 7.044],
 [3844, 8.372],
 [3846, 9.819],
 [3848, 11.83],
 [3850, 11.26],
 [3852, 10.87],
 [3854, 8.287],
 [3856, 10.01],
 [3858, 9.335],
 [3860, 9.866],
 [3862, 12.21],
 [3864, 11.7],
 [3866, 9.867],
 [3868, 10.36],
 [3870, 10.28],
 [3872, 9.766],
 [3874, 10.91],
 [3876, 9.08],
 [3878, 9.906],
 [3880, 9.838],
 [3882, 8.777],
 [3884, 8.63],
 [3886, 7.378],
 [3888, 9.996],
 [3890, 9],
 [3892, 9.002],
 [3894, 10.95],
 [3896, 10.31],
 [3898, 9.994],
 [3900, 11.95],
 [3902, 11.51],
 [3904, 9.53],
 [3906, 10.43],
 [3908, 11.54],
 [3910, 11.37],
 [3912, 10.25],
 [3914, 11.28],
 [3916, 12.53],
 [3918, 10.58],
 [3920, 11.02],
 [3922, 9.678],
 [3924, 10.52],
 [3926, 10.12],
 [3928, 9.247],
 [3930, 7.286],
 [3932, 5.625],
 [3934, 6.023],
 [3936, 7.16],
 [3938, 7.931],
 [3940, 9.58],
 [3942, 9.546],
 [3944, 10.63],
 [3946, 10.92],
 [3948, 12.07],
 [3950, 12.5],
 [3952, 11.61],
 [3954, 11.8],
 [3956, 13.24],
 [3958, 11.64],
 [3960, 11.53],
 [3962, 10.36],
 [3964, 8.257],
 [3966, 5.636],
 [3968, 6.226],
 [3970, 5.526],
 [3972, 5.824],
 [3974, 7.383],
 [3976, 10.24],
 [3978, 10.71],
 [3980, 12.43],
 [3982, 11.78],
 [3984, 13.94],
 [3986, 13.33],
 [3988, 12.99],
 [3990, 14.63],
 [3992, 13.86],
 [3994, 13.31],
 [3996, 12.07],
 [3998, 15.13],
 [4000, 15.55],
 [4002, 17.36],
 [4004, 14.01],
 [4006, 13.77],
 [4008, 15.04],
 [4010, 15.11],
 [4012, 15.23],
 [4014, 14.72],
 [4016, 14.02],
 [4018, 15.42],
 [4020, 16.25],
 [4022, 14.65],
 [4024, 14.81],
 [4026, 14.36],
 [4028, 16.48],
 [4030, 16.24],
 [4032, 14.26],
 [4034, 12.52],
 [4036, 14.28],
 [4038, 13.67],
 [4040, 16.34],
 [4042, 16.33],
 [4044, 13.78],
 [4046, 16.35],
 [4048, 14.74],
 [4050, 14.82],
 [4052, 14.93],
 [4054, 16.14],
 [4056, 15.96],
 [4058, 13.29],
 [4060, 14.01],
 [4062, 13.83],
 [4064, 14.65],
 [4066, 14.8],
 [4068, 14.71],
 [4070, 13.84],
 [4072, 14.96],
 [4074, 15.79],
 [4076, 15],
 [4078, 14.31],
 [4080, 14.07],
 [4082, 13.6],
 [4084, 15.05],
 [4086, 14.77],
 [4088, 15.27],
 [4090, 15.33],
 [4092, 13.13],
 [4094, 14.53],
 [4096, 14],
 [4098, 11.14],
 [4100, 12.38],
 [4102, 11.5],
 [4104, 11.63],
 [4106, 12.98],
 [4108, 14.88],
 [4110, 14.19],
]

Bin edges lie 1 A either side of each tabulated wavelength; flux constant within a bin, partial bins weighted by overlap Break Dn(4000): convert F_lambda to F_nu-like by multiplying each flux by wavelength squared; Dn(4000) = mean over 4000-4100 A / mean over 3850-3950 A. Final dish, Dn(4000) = 1.60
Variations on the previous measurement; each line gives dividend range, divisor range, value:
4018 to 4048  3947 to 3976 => 1.63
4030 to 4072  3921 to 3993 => 1.53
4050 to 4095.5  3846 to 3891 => 1.63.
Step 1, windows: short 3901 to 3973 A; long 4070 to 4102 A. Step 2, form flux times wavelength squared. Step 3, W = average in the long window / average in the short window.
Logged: 1.6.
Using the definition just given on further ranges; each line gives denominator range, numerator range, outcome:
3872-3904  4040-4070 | 1.65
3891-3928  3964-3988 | 0.92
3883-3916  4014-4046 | 1.55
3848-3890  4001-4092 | 1.63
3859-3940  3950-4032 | 1.35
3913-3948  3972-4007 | 1.40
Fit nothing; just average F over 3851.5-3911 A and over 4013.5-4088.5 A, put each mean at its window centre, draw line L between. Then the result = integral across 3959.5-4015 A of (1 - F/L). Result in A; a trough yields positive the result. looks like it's 4.7 A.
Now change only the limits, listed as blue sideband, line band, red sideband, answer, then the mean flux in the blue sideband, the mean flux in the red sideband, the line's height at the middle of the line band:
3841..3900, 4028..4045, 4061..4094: -1.4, 9.85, 14.6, 13.6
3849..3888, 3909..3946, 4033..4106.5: 5.5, 9.91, 14.3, 11.2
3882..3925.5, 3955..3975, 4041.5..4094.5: 5.6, 10.3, 14.7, 12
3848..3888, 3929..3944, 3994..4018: 5.5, 9.96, 14.7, 12.3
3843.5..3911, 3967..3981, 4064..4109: 4.2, 10.1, 14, 11.9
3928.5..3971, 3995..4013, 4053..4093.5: -4.9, 9.29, 14.6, 11.6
